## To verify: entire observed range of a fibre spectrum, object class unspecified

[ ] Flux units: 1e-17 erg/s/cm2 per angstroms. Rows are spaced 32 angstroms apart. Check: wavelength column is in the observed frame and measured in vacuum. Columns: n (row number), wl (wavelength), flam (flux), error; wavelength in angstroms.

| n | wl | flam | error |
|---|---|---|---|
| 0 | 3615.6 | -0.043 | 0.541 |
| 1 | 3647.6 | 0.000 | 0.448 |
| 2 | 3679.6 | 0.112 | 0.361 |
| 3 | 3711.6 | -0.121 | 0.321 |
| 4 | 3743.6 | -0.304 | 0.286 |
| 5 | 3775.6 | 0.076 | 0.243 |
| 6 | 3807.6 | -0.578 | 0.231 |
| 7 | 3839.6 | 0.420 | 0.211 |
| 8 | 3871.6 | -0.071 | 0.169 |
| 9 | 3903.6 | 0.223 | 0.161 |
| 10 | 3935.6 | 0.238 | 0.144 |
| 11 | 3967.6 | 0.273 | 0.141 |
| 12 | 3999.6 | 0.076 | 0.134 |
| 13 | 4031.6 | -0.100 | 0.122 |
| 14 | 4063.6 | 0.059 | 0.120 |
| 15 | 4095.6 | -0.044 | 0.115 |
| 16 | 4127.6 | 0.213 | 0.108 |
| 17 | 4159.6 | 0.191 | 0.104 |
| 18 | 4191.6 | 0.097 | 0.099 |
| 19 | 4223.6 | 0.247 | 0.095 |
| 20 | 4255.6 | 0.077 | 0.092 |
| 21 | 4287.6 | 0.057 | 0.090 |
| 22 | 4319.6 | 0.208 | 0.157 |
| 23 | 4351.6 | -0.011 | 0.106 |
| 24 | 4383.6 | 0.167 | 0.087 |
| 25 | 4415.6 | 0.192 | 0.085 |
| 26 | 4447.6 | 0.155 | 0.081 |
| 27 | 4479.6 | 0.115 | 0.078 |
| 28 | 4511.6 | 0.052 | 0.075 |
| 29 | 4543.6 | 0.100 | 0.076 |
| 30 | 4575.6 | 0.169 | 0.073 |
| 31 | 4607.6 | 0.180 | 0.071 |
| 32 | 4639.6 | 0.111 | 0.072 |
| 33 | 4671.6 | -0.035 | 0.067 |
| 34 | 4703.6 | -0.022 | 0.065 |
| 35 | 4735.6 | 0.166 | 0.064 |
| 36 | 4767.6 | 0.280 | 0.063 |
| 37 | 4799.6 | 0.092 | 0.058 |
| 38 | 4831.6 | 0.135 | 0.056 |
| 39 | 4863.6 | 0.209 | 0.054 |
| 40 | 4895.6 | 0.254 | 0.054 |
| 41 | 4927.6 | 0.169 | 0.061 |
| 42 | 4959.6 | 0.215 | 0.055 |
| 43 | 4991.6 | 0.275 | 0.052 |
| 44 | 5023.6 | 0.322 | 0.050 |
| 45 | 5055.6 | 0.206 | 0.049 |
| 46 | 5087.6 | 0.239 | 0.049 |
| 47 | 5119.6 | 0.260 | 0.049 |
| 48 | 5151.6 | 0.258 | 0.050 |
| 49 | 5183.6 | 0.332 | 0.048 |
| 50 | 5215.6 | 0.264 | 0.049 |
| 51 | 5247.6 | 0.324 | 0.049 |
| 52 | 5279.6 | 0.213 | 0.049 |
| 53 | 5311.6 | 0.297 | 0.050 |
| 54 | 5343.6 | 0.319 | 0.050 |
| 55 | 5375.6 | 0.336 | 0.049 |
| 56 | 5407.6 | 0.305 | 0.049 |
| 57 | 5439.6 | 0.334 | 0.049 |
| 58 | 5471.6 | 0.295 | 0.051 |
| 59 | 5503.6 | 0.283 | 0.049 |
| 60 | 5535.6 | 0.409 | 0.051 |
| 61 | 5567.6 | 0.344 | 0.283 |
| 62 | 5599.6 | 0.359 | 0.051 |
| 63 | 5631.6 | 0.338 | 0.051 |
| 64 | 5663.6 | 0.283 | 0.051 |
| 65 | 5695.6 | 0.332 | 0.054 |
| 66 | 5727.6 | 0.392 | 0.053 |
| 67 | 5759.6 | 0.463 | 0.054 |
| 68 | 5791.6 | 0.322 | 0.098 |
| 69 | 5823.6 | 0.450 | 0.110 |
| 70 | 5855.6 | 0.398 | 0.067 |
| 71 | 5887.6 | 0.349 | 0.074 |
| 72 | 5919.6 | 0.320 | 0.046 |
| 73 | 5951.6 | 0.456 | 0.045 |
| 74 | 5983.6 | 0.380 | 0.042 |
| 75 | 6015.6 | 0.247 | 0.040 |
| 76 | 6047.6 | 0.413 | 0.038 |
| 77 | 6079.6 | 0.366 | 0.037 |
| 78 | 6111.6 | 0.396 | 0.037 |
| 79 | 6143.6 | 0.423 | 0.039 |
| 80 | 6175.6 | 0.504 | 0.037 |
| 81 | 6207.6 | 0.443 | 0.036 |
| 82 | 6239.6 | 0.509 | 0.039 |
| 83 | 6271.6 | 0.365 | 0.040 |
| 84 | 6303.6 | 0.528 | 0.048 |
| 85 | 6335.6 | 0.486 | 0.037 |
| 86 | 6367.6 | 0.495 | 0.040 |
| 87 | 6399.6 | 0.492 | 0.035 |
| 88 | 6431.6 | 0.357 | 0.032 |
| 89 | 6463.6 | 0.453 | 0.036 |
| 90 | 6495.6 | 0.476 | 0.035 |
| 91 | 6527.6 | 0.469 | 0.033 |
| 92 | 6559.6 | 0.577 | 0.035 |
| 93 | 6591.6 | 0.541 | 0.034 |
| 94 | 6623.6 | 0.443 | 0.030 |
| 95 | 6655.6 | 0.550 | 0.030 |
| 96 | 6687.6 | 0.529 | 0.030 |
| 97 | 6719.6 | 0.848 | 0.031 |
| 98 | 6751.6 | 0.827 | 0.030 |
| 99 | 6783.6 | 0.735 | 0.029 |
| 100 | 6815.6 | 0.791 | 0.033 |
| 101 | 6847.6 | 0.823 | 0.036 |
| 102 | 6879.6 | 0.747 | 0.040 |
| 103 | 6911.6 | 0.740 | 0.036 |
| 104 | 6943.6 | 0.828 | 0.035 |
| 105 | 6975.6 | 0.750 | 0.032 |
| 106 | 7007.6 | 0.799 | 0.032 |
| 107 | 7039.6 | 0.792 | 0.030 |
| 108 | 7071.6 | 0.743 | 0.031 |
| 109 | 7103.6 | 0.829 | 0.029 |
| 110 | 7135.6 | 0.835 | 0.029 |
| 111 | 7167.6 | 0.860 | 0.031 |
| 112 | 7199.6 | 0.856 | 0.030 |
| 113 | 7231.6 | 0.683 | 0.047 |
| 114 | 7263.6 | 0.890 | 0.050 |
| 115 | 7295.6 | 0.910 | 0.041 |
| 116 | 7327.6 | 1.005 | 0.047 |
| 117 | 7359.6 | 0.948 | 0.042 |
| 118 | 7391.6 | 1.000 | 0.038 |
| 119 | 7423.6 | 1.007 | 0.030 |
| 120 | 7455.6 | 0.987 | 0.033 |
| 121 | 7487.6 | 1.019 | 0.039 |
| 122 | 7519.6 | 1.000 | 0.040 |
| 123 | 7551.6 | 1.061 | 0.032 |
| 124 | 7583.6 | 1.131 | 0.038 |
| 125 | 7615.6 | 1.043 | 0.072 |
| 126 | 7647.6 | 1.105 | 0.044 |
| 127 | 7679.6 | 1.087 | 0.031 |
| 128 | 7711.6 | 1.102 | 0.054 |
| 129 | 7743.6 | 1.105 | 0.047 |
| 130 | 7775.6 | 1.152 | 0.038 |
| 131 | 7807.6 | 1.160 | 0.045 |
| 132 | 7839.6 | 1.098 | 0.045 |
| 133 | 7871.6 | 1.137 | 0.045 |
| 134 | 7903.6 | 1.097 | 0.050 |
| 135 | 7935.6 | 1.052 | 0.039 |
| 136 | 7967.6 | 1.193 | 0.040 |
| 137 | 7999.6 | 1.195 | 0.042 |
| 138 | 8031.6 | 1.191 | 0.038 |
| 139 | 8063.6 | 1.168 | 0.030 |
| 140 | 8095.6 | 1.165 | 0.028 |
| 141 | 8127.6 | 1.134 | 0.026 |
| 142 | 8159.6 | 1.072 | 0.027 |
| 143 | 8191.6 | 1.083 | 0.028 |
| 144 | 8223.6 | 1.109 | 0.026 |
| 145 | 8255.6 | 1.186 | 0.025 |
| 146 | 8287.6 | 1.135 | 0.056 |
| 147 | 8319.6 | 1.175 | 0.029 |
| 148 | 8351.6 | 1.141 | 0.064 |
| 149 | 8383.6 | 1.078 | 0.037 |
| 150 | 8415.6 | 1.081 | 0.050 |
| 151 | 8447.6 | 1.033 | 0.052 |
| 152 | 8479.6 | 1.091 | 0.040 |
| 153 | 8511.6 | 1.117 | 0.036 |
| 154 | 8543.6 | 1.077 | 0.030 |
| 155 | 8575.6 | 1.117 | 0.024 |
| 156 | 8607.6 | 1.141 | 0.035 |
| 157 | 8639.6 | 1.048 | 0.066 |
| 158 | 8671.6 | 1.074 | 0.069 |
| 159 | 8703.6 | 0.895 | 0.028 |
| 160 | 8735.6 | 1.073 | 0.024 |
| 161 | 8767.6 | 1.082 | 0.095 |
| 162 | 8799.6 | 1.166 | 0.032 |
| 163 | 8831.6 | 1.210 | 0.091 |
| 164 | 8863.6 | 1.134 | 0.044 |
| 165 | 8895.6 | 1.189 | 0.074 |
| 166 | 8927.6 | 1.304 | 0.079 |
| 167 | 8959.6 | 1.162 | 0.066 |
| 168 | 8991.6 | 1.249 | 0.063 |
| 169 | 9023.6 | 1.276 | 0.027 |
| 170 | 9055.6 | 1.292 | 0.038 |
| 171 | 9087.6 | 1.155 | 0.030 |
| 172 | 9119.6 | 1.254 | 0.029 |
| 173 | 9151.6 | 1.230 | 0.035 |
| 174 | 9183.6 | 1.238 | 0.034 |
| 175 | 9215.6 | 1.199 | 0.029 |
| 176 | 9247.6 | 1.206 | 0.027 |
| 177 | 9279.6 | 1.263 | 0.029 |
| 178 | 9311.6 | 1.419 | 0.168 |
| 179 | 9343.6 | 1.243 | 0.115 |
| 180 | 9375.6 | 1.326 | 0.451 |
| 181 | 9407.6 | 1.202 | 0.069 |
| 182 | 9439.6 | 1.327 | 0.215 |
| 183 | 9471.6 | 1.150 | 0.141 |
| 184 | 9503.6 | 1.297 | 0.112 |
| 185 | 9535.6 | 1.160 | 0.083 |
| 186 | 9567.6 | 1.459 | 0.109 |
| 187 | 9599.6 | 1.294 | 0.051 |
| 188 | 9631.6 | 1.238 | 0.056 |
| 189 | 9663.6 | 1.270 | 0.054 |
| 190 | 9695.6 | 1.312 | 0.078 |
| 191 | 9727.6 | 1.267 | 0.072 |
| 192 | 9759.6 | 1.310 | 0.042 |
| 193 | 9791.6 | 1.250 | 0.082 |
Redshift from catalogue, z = 0.68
